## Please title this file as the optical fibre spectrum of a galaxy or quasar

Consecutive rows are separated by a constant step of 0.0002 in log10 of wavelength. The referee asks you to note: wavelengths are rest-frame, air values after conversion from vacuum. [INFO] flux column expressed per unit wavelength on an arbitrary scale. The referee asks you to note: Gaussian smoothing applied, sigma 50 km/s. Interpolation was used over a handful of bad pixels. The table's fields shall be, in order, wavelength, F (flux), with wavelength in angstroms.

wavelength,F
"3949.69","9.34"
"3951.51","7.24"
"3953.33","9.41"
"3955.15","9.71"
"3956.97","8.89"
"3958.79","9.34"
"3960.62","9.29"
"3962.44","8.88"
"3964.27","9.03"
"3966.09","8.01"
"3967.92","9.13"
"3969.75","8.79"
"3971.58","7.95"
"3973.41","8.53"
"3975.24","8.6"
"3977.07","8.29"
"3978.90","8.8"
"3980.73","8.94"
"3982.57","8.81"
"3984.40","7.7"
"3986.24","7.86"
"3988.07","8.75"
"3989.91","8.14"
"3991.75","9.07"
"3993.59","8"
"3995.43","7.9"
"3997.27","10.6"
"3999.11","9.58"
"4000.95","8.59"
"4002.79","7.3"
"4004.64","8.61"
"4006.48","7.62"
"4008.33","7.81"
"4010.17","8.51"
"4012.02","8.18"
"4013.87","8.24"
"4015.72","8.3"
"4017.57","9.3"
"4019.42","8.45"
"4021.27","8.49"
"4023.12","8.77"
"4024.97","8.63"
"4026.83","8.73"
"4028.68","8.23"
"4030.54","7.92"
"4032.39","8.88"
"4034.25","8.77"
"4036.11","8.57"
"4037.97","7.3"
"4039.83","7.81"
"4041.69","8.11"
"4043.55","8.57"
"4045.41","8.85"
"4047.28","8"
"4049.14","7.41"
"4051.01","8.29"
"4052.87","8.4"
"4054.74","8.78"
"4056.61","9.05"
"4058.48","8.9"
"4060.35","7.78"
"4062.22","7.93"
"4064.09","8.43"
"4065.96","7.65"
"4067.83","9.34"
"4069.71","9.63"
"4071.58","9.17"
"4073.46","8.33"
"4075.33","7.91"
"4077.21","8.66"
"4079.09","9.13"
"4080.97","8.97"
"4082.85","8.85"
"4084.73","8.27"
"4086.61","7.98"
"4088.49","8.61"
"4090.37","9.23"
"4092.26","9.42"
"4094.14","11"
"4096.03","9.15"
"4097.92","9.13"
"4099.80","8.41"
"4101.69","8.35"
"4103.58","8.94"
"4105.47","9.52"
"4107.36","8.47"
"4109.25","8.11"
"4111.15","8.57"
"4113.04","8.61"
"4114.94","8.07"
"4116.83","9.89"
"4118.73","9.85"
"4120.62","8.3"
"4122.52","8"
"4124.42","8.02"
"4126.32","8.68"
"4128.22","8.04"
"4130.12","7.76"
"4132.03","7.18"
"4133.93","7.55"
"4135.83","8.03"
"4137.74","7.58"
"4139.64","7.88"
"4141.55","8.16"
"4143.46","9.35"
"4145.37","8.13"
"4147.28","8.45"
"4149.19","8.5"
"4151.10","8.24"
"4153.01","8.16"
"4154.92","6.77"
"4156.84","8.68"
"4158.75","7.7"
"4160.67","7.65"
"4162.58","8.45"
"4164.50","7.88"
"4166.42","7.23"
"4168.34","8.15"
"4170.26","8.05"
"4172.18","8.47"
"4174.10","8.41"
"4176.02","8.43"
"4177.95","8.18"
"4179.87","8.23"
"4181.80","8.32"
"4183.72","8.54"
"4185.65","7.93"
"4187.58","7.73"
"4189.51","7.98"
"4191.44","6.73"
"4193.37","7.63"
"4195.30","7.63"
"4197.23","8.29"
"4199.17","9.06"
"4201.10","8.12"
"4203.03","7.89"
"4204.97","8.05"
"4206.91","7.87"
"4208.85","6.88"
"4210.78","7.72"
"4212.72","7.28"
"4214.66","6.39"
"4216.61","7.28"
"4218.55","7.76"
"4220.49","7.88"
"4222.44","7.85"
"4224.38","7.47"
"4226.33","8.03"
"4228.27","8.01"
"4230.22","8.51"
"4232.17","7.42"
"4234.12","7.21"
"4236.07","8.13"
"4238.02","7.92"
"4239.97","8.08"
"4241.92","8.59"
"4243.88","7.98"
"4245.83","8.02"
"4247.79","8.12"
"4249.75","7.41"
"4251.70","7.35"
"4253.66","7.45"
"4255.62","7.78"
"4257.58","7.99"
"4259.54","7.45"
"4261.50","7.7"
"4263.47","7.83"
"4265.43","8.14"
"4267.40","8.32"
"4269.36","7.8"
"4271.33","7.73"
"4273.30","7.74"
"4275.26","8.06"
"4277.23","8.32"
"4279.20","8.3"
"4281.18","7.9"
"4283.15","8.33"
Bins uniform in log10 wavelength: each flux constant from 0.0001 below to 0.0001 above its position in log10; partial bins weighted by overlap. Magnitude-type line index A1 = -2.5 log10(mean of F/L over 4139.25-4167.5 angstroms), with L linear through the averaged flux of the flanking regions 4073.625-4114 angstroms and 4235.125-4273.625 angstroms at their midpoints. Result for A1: 0.05 mag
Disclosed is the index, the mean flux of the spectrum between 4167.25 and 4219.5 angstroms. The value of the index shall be 7.89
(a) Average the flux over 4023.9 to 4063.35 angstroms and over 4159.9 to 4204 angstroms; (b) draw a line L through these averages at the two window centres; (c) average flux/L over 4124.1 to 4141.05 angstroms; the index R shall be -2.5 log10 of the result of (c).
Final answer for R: 0.04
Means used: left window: 8.33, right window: 8.05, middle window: 7.86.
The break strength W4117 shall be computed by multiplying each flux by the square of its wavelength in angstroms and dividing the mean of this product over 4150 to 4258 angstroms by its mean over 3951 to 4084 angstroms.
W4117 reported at 1.0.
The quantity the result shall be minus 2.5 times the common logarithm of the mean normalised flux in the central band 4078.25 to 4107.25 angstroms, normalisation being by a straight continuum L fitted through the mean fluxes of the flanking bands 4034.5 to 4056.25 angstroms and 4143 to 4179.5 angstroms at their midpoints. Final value -0.100 mag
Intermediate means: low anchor 8.23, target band 8.98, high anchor 8.14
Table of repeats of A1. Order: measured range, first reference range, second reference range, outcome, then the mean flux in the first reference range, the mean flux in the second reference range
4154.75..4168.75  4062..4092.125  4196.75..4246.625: 0.04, 8.67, 7.83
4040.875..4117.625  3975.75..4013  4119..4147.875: -0.06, 8.45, 8.11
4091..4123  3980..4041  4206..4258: -0.10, 8.43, 7.72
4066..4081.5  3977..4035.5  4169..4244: -0.07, 8.5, 7.9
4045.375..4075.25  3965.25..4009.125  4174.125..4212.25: -0.02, 8.48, 7.96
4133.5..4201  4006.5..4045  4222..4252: 0.00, 8.37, 7.9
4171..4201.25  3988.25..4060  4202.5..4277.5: -0.02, 8.44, 7.77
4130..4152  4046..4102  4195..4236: 0.02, 8.68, 7.75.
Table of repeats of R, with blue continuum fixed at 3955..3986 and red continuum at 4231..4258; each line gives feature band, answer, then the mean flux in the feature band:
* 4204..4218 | 0.08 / 7.36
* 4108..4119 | -0.07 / 8.77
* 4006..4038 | 0.02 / 8.41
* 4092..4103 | -0.12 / 9.22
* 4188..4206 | 0.01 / 7.92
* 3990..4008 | 0.01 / 8.54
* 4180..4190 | -0.01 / 8.11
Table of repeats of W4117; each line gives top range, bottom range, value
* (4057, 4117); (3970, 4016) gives 1.09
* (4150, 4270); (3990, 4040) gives 1.02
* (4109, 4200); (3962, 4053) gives 1.04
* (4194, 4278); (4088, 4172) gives 0.98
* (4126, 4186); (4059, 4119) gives 0.95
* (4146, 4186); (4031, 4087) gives 1.01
